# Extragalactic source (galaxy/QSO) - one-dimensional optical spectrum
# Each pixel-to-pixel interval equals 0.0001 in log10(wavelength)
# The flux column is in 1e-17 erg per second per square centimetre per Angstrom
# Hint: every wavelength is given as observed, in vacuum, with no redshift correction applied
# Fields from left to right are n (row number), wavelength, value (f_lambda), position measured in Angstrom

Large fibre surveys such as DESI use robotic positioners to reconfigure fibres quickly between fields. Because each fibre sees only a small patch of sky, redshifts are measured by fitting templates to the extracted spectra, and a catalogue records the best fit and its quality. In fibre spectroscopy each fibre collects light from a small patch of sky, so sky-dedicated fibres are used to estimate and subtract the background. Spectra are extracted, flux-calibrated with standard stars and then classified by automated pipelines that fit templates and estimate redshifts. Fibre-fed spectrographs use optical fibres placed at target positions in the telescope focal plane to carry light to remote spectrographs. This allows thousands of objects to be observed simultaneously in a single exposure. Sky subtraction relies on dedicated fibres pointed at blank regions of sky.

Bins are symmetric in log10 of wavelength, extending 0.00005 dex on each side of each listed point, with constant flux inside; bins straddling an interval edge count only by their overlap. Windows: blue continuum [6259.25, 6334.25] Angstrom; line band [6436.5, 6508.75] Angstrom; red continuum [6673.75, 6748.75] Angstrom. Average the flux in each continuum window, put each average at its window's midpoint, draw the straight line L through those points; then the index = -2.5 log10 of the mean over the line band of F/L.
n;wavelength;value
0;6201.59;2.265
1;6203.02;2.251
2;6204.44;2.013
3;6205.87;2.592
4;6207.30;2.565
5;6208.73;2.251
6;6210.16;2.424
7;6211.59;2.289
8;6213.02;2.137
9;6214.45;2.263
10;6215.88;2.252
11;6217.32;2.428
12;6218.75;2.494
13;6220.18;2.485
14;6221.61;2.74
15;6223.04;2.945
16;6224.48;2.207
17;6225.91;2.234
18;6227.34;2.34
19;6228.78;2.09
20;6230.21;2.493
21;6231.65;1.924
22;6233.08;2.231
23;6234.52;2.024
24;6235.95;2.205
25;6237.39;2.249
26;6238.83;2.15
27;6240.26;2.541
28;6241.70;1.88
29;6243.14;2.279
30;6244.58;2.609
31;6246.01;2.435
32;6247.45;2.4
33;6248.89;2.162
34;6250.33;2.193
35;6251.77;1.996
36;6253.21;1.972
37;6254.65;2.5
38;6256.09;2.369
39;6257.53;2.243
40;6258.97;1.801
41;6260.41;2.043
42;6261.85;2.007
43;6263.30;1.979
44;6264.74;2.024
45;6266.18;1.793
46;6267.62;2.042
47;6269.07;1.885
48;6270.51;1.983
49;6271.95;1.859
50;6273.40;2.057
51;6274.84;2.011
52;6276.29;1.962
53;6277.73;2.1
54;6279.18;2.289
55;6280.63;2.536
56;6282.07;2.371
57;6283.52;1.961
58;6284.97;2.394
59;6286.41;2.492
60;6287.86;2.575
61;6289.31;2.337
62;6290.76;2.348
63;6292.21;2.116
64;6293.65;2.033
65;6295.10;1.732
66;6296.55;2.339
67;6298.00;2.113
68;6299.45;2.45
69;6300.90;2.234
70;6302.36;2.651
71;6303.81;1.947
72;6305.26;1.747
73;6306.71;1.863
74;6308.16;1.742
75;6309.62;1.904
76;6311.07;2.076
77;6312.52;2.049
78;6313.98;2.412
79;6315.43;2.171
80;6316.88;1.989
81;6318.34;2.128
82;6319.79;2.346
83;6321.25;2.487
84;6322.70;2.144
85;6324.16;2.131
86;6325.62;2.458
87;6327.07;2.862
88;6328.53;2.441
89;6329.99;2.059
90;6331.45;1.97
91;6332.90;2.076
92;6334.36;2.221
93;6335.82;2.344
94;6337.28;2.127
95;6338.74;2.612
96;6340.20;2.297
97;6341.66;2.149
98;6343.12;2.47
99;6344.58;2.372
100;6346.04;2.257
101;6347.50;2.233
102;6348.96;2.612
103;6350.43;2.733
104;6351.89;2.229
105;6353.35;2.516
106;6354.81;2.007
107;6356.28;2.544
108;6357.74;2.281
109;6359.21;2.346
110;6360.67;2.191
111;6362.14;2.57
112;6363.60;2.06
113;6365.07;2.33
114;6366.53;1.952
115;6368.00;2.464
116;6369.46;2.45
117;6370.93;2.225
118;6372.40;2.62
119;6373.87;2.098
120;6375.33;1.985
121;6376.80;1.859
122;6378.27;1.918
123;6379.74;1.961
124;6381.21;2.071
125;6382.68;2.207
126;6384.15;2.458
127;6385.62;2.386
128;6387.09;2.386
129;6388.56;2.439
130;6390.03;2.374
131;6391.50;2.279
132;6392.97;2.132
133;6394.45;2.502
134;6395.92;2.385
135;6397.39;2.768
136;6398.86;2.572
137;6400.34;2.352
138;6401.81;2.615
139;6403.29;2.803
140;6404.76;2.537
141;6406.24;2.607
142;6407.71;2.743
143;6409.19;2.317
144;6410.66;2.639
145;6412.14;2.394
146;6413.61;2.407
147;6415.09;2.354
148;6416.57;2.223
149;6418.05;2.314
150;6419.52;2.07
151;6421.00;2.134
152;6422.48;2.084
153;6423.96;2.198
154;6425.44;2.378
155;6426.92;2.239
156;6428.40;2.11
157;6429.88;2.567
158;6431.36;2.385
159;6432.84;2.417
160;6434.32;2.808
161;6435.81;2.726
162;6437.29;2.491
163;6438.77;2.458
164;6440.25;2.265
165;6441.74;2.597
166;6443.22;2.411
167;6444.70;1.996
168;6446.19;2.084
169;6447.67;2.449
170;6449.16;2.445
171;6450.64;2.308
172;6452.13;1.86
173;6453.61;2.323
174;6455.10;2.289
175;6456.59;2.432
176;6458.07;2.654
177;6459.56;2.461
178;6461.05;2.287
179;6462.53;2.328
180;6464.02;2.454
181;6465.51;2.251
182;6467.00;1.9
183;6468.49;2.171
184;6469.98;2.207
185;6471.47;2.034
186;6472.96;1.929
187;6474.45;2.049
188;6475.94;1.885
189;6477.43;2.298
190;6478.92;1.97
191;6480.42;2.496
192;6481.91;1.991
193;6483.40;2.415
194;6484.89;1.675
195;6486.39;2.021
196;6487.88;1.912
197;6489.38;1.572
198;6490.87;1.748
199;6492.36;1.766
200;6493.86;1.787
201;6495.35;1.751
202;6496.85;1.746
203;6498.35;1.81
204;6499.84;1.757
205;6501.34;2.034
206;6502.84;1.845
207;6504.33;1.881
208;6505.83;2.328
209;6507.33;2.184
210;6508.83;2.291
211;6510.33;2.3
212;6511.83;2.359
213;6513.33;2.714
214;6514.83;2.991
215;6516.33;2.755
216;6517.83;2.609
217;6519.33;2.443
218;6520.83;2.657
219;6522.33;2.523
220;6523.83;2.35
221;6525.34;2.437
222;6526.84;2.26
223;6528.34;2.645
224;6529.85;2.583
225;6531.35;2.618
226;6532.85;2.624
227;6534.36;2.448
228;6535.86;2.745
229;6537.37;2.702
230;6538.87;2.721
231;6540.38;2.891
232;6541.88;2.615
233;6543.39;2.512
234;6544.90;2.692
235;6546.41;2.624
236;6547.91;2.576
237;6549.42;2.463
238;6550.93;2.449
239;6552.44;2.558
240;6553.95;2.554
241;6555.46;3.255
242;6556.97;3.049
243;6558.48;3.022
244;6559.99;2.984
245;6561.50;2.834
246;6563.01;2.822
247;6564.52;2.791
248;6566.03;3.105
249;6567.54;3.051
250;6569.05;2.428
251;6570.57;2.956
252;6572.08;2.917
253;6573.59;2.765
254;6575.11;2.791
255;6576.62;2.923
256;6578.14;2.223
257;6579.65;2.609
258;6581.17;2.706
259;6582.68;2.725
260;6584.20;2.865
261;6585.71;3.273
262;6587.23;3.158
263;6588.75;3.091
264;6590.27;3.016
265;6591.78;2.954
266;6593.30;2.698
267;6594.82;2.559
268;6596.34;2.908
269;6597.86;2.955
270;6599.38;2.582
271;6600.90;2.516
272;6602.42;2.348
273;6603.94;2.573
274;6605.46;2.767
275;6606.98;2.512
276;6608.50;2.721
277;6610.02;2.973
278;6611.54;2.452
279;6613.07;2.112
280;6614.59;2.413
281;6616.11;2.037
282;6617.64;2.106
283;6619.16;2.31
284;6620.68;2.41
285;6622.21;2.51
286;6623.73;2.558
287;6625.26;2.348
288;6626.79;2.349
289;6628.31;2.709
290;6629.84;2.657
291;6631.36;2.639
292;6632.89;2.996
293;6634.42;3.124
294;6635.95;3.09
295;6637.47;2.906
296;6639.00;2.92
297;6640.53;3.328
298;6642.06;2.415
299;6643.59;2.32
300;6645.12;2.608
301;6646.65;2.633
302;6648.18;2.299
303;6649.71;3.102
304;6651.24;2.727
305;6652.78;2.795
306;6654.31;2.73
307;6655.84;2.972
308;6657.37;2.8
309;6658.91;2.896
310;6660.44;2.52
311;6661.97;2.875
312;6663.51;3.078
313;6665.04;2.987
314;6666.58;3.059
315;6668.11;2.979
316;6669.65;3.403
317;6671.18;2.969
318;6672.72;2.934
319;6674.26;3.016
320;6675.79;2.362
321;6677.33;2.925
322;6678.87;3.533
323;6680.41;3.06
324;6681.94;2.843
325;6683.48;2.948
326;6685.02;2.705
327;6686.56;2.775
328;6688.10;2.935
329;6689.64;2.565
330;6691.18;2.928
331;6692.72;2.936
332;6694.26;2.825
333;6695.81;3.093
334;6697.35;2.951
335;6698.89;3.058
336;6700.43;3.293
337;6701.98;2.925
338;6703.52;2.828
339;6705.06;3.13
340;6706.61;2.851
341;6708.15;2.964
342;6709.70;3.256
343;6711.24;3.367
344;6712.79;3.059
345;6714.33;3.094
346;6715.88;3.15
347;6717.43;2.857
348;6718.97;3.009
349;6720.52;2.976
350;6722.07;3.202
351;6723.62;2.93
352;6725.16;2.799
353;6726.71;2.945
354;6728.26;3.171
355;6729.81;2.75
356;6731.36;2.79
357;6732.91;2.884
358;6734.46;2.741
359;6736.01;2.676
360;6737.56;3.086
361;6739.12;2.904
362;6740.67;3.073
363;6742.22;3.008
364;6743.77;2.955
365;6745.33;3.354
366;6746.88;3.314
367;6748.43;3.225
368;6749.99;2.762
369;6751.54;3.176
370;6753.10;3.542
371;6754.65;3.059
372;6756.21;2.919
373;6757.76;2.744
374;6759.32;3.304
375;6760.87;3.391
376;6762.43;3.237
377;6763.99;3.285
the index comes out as 0.17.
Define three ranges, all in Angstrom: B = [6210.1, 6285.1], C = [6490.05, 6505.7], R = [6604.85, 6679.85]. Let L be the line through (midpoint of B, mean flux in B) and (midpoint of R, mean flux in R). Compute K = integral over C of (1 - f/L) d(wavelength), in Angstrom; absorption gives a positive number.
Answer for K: 4.4 Angstrom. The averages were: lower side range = 2.21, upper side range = 2.73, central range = 1.83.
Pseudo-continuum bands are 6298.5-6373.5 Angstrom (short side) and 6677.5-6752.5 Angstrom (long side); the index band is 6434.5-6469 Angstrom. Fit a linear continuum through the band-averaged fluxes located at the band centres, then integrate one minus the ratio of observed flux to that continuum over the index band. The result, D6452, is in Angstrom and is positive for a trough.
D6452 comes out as 2.0 Angstrom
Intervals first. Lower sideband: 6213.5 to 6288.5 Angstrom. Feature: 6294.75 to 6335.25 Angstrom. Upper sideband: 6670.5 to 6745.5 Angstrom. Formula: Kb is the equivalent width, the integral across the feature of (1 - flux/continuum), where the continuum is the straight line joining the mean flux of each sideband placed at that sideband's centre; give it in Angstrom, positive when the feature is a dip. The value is 2.6 Angstrom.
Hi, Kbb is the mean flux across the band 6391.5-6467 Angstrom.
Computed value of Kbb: 2.39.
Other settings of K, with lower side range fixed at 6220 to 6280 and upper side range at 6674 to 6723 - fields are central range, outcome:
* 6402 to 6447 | 1.8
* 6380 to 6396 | 0.7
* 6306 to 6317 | 1.3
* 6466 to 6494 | 6.4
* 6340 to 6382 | 1.9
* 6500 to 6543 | 3.1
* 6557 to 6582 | -0.6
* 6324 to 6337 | 0.2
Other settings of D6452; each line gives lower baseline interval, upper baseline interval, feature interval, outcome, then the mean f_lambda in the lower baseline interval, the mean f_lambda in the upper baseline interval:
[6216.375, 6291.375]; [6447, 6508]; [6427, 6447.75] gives -2.9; 2.22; 2.09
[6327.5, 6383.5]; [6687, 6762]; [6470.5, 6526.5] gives 9.0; 2.26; 3.02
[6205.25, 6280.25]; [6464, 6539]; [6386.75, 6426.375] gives -3.3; 2.22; 2.22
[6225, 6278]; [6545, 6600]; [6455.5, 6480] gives 3.6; 2.14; 2.81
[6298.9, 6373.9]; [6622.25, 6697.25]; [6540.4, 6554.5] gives 0.3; 2.26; 2.84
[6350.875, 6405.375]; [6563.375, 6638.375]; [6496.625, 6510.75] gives 2.9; 2.32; 2.7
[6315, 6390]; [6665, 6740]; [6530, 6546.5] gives 0.0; 2.28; 2.97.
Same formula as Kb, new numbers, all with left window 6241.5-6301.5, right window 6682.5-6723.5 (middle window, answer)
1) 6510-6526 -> 0.4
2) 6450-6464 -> 1.0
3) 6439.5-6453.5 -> 1.3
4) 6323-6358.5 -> -0.5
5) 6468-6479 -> 2.1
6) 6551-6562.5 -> -0.7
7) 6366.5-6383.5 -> 1.5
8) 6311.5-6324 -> 0.3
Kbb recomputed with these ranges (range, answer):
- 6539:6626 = 2.69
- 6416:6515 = 2.19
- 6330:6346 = 2.25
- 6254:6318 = 2.13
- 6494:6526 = 2.26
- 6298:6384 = 2.24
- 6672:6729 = 2.98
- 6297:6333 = 2.18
